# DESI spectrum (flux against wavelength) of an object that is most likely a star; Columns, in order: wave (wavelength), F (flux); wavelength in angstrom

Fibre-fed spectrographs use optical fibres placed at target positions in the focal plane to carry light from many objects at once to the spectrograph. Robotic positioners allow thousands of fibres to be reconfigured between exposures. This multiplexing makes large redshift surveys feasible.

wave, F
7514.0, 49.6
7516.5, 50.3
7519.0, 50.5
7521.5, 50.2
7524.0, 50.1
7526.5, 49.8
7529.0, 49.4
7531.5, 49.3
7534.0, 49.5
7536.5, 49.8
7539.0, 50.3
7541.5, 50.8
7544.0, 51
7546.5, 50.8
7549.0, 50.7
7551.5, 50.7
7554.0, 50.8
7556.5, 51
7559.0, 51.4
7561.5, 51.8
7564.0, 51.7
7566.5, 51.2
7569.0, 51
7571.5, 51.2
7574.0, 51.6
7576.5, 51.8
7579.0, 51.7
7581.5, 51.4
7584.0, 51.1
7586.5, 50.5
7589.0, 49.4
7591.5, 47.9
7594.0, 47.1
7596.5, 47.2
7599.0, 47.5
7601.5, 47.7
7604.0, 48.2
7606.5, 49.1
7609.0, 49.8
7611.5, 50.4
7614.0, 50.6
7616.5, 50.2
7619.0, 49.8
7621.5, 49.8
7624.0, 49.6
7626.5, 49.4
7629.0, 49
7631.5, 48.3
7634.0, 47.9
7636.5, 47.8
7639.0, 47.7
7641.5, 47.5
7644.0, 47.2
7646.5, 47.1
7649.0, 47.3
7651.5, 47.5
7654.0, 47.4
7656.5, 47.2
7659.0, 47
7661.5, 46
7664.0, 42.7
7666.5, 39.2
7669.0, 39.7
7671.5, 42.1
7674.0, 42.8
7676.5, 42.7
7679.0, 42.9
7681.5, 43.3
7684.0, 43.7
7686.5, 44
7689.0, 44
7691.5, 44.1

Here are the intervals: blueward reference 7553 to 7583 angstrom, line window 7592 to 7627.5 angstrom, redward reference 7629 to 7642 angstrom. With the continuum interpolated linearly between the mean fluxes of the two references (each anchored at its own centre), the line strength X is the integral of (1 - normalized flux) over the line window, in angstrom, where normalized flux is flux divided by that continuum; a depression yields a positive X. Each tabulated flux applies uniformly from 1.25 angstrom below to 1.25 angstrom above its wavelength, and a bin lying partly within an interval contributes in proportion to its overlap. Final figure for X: 0.18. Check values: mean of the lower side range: 51.4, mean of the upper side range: 48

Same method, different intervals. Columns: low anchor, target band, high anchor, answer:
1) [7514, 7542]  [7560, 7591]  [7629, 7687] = -1.8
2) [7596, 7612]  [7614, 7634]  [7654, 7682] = -1.1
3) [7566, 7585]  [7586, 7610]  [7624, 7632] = 1.0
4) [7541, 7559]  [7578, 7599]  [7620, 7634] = 0.3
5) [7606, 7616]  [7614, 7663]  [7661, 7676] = -2.1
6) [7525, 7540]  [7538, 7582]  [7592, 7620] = -1.6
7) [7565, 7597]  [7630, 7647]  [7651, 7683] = -0.6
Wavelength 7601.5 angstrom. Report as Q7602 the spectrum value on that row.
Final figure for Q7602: 47.7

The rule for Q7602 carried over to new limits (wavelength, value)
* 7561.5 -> 51.8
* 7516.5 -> 50.3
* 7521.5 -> 50.2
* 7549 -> 50.7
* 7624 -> 49.6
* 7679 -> 42.9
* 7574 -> 51.6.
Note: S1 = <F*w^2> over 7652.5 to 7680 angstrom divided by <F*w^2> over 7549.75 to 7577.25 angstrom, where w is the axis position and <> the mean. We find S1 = 0.9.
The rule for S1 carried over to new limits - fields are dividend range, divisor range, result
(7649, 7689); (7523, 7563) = 0.90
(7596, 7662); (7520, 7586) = 0.97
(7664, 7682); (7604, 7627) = 0.85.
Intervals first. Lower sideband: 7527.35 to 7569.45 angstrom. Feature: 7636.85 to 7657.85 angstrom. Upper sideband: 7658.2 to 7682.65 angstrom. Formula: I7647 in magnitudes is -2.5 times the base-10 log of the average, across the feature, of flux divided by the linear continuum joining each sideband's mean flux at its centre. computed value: -0.07 mag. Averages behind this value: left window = 50.6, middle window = 47.4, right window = 42.8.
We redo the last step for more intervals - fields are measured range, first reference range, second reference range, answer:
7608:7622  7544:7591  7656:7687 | -0.06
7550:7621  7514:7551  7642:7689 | -0.05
